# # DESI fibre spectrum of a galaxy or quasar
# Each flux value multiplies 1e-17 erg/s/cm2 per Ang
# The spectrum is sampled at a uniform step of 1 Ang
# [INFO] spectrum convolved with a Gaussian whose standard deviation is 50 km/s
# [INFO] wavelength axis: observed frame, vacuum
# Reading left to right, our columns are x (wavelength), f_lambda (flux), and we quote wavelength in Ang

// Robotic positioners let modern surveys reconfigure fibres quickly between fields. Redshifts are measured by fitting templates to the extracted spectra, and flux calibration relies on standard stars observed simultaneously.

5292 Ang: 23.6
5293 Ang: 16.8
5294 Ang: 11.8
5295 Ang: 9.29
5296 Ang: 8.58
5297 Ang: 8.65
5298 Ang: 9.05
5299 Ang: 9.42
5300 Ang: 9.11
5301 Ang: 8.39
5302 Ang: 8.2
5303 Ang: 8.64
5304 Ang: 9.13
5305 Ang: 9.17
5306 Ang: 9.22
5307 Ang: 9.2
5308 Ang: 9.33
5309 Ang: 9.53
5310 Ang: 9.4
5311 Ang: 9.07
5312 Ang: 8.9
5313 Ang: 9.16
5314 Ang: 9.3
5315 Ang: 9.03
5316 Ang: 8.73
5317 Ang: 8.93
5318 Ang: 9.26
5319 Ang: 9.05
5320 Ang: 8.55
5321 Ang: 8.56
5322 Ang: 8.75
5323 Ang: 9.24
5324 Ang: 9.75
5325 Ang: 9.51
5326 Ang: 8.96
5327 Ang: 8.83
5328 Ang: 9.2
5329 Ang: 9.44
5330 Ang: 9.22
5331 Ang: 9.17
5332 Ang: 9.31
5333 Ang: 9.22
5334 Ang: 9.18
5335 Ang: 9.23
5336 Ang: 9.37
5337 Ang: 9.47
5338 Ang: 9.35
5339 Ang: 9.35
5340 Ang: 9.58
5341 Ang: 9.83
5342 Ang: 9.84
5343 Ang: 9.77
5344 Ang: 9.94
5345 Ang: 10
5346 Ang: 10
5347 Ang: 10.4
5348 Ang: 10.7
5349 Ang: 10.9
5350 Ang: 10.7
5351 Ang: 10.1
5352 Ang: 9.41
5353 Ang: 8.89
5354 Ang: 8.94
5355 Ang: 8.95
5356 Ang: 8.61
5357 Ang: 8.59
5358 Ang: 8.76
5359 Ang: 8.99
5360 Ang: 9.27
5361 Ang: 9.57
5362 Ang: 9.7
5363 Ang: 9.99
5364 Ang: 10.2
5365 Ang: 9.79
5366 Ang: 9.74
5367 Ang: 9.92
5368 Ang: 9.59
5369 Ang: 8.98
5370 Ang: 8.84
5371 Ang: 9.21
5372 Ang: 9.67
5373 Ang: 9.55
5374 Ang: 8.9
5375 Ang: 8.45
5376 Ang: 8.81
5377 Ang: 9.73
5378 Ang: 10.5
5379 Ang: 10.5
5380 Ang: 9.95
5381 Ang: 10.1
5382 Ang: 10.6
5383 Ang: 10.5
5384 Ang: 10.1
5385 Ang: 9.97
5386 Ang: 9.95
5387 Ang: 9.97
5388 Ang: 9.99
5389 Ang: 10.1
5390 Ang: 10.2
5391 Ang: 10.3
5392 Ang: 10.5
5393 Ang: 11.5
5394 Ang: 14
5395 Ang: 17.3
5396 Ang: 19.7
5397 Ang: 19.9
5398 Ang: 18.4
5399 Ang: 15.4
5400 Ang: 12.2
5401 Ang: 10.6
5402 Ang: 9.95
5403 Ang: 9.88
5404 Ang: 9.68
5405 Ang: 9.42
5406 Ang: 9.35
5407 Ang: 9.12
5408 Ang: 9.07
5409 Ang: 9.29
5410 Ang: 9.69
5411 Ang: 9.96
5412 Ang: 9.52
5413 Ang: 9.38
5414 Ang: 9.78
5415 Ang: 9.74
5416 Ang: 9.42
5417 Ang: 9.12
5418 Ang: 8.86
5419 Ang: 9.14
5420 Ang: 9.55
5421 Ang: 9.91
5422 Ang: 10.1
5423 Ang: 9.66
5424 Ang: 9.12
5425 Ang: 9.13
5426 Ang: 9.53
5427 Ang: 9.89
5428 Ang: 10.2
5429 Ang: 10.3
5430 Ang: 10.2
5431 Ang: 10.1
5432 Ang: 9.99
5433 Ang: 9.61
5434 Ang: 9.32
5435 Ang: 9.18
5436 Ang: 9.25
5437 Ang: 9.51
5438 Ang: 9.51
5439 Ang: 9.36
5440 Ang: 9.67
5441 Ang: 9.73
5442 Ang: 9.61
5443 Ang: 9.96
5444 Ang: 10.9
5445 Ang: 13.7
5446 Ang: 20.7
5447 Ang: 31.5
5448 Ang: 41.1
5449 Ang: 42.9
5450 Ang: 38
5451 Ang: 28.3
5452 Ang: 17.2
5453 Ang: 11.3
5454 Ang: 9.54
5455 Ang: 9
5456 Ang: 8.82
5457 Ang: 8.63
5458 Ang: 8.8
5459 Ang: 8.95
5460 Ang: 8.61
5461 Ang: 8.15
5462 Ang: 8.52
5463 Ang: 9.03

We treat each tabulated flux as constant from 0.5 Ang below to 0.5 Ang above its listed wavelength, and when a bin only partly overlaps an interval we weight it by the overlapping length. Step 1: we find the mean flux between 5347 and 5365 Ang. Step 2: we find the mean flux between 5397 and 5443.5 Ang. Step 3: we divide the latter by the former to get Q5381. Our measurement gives 1.1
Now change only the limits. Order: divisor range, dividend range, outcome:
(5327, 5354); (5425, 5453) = 1.59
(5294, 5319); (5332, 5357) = 1.06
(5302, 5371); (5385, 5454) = 1.36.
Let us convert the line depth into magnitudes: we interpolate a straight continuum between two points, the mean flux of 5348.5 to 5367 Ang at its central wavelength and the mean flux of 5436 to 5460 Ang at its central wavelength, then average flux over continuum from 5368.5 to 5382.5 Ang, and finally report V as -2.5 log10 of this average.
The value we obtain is 0.13 mag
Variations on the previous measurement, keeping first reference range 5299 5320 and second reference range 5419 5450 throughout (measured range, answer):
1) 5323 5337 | 0.056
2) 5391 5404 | -0.140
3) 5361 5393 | 0.161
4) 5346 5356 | 0.071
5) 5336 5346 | 0.051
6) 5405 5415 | 0.308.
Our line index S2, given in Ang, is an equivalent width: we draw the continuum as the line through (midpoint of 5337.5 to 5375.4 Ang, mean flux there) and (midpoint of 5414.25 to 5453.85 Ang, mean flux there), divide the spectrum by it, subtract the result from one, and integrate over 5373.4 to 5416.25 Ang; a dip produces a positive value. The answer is 2.1 Ang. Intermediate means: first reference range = 9.55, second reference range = 13.6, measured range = 11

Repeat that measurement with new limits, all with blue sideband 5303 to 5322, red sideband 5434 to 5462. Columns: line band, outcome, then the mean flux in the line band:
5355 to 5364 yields 1.5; 9.23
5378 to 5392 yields 2.4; 10.2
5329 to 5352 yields 1.2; 9.74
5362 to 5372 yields 1.6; 9.59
